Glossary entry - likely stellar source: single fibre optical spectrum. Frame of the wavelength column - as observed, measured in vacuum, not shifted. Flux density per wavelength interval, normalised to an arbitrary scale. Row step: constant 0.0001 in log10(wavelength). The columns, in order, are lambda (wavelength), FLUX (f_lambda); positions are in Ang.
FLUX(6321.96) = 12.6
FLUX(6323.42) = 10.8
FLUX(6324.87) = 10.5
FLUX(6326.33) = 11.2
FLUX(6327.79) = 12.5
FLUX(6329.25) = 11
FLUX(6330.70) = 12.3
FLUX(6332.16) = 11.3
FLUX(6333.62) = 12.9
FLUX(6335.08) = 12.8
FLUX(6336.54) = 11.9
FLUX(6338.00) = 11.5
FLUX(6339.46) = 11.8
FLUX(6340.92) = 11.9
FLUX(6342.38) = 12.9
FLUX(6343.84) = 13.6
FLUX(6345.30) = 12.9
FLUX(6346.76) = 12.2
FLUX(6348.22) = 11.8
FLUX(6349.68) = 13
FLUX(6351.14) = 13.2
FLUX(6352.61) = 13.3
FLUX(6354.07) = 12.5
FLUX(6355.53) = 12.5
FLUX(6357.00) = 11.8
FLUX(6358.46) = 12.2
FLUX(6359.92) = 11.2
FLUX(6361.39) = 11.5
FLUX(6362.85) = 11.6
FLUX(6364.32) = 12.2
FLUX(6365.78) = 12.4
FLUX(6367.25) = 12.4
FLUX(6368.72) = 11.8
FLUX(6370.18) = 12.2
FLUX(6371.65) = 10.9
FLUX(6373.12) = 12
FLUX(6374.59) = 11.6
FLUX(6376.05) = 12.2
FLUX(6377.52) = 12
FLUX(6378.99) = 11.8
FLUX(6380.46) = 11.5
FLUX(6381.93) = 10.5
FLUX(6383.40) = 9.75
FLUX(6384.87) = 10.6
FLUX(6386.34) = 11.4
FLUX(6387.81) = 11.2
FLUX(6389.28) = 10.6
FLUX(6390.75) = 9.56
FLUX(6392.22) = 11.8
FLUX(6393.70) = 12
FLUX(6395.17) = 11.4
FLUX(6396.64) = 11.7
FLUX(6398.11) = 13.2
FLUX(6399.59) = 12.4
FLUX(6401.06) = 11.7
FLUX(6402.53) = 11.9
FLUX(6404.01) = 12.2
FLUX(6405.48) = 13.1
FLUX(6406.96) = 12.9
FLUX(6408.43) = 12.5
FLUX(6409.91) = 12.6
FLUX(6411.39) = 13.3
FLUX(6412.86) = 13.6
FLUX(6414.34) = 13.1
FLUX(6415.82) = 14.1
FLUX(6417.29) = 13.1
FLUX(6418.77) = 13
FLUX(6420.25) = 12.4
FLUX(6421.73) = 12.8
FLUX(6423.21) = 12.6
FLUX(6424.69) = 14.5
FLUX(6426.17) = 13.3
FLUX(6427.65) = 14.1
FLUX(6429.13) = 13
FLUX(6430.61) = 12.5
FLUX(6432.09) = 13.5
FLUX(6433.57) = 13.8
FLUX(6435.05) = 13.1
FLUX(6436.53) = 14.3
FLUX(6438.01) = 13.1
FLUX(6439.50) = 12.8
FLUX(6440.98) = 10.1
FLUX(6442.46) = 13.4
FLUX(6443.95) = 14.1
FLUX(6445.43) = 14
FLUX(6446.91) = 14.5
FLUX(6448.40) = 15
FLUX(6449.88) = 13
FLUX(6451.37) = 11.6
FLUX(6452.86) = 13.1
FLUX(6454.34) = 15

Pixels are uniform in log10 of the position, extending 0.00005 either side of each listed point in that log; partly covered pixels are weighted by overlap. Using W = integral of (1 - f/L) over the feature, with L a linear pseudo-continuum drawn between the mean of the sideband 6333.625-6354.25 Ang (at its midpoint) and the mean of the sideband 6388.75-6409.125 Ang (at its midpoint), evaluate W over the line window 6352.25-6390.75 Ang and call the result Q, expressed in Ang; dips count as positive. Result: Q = 1.95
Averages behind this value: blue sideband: 12.5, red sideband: 11.9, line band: 11.6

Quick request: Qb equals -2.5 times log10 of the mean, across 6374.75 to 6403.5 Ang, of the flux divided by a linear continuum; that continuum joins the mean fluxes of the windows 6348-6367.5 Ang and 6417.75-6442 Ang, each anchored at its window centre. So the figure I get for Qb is 0.11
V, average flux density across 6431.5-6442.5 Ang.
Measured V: 13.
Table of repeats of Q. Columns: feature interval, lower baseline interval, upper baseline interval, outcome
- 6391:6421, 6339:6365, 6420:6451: 1.0 Ang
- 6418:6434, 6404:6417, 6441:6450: 0.2 Ang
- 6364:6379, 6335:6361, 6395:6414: 0.6 Ang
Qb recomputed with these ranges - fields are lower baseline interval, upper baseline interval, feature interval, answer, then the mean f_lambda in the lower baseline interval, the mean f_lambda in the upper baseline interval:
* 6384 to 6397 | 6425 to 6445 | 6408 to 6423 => -0.06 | 11.1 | 13.2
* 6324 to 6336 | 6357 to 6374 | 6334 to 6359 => -0.06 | 11.8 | 11.8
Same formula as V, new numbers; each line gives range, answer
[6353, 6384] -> 11.8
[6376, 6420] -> 12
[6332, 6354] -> 12.5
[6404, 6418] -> 13.1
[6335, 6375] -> 12.2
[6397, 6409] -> 12.5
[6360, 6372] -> 11.9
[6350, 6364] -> 12.2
